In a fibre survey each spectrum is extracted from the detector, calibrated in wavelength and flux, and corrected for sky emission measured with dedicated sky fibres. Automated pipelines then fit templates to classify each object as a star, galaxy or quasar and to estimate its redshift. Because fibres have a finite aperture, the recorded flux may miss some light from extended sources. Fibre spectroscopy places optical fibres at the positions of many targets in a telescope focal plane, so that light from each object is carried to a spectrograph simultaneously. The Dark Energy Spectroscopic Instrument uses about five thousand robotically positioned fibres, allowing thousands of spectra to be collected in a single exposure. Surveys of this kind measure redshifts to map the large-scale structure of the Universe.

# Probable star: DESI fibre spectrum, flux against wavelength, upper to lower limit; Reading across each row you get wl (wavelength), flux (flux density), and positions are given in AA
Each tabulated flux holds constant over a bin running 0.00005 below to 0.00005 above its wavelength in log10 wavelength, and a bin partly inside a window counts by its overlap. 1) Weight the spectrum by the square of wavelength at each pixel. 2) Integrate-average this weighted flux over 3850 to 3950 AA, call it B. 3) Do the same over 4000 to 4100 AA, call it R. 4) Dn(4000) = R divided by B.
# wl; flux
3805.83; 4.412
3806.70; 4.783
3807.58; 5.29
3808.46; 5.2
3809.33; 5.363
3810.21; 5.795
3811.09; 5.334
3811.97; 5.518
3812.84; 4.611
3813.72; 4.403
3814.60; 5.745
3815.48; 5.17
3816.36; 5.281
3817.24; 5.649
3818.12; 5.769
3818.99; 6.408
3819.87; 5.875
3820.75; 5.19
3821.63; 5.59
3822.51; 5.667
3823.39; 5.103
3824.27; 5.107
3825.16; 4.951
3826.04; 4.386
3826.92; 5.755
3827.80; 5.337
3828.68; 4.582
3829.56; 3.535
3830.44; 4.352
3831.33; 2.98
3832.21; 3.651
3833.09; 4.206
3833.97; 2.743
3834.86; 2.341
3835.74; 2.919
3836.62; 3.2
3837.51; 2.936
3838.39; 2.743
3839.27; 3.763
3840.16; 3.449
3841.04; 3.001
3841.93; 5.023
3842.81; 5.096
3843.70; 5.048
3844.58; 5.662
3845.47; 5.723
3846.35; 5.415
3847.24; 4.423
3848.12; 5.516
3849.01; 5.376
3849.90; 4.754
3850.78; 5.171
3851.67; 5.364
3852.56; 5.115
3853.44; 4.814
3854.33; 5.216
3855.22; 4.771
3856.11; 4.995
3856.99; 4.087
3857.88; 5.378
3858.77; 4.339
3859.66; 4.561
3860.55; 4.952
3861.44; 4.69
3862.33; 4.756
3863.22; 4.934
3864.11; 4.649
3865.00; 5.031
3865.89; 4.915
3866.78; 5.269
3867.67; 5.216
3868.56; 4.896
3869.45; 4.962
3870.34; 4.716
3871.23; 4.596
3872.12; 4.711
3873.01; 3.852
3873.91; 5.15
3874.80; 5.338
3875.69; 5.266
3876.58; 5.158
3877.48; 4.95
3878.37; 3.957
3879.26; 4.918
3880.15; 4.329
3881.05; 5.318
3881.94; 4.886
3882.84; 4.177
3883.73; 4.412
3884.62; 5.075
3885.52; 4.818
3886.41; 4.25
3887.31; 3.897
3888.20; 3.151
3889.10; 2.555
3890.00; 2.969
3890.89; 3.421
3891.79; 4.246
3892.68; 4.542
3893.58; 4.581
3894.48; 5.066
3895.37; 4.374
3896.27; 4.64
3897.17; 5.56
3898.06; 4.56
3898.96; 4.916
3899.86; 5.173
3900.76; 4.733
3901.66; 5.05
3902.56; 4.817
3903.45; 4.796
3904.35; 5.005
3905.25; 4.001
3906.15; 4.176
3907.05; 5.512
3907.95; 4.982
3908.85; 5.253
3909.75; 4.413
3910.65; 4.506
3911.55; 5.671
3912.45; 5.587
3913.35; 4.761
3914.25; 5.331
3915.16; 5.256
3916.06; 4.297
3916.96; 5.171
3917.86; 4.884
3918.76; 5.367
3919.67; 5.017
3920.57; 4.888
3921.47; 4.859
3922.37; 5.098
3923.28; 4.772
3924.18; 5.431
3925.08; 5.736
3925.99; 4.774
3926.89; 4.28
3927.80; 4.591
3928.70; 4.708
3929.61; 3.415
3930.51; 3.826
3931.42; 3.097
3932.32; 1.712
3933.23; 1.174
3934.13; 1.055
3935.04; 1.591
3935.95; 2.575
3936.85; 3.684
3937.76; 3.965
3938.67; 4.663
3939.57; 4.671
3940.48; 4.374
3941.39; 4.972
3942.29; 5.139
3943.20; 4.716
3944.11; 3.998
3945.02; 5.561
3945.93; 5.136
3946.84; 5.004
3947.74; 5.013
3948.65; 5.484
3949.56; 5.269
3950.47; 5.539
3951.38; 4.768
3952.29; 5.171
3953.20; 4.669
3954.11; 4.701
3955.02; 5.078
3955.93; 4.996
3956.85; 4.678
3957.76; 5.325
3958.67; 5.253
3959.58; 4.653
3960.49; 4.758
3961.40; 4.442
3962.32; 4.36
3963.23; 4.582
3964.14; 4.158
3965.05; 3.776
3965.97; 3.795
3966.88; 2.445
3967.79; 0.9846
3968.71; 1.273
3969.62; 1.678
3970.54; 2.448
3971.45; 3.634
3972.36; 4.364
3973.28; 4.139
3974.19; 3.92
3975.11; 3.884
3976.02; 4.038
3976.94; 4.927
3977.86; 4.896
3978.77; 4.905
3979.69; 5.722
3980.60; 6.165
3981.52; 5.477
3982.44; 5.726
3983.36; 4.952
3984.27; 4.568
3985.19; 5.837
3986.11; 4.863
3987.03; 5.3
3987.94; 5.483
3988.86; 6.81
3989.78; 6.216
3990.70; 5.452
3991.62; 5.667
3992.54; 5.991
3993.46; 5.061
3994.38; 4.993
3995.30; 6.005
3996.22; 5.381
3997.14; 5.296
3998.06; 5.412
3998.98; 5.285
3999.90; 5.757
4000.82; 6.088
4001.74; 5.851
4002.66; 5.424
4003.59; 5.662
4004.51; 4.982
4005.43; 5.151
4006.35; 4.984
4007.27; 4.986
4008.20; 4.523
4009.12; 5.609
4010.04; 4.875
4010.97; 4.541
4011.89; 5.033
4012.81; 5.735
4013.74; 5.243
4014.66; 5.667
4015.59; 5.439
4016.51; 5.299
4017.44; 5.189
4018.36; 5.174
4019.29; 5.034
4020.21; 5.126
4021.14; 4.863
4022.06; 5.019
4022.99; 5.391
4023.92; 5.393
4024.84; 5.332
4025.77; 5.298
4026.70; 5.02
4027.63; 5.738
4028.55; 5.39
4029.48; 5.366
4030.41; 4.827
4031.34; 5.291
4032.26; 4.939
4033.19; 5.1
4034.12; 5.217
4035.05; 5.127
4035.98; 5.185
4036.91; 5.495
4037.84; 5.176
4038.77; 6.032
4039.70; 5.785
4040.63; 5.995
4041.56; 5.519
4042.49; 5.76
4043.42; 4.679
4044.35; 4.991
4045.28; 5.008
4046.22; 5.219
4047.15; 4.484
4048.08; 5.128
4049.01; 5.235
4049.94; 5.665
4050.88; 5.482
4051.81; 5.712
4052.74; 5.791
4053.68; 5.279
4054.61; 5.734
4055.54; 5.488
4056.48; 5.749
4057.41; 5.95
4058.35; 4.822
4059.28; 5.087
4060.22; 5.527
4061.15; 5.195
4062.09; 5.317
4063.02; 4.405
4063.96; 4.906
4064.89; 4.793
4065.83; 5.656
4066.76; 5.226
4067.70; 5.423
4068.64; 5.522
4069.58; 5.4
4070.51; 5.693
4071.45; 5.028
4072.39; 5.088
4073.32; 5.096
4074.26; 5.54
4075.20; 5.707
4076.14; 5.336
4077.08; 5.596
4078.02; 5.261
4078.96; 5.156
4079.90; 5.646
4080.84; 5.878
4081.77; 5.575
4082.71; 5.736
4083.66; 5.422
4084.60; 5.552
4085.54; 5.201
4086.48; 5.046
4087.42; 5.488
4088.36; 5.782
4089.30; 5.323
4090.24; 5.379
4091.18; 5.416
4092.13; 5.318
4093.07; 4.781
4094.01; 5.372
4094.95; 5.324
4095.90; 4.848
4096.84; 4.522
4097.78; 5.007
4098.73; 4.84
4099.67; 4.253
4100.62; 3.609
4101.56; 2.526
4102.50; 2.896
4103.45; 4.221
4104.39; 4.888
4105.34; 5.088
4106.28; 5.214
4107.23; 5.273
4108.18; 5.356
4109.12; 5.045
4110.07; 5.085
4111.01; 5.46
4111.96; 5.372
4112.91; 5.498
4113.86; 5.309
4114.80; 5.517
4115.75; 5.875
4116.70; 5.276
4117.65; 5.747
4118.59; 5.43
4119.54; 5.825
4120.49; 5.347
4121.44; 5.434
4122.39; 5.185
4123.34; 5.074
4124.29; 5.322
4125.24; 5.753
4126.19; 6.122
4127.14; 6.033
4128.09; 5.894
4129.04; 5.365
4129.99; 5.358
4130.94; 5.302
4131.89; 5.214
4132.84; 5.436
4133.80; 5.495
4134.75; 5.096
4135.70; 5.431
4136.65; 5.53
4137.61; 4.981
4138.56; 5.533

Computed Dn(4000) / 1.2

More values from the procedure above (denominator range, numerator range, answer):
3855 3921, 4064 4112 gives 1.20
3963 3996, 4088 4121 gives 1.17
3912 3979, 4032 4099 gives 1.32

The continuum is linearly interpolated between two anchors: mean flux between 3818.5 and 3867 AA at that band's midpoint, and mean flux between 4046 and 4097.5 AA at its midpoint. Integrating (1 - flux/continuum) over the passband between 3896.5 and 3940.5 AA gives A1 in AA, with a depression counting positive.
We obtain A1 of 3.8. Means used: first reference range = 4.63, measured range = 4.44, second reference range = 5.33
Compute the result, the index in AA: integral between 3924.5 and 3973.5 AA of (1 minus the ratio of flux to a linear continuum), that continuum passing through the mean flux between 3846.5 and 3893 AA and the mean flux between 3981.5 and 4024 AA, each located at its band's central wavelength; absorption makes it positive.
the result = 9.68 AA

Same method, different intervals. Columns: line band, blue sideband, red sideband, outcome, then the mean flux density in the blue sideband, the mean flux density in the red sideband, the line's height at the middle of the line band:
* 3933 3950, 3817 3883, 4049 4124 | 2.6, 4.7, 5.23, 4.9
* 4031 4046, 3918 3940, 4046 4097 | -0.9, 3.97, 5.34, 5.02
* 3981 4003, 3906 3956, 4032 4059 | -2.5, 4.54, 5.37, 4.98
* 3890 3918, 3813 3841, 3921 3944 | -4.8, 4.45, 3.96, 4.09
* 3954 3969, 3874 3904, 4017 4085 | 2.5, 4.55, 5.33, 4.9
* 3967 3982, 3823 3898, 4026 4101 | 3.3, 4.52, 5.28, 4.95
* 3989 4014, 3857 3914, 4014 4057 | -1.1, 4.69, 5.32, 5.18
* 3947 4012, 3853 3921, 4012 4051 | 3.2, 4.73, 5.28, 5.08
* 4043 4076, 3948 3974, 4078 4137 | -2.8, 4.16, 5.22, 4.87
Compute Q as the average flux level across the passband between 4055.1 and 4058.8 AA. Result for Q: 5.49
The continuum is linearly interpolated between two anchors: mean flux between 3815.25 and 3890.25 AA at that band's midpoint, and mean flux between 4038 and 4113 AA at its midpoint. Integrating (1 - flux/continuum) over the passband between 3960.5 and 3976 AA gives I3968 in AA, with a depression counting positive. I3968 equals 4.7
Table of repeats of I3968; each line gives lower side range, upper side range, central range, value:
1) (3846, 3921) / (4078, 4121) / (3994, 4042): -3.1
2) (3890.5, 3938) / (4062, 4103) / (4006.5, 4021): -1.0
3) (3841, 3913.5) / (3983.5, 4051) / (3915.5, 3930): 0.3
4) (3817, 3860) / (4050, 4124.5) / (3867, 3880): -0.3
